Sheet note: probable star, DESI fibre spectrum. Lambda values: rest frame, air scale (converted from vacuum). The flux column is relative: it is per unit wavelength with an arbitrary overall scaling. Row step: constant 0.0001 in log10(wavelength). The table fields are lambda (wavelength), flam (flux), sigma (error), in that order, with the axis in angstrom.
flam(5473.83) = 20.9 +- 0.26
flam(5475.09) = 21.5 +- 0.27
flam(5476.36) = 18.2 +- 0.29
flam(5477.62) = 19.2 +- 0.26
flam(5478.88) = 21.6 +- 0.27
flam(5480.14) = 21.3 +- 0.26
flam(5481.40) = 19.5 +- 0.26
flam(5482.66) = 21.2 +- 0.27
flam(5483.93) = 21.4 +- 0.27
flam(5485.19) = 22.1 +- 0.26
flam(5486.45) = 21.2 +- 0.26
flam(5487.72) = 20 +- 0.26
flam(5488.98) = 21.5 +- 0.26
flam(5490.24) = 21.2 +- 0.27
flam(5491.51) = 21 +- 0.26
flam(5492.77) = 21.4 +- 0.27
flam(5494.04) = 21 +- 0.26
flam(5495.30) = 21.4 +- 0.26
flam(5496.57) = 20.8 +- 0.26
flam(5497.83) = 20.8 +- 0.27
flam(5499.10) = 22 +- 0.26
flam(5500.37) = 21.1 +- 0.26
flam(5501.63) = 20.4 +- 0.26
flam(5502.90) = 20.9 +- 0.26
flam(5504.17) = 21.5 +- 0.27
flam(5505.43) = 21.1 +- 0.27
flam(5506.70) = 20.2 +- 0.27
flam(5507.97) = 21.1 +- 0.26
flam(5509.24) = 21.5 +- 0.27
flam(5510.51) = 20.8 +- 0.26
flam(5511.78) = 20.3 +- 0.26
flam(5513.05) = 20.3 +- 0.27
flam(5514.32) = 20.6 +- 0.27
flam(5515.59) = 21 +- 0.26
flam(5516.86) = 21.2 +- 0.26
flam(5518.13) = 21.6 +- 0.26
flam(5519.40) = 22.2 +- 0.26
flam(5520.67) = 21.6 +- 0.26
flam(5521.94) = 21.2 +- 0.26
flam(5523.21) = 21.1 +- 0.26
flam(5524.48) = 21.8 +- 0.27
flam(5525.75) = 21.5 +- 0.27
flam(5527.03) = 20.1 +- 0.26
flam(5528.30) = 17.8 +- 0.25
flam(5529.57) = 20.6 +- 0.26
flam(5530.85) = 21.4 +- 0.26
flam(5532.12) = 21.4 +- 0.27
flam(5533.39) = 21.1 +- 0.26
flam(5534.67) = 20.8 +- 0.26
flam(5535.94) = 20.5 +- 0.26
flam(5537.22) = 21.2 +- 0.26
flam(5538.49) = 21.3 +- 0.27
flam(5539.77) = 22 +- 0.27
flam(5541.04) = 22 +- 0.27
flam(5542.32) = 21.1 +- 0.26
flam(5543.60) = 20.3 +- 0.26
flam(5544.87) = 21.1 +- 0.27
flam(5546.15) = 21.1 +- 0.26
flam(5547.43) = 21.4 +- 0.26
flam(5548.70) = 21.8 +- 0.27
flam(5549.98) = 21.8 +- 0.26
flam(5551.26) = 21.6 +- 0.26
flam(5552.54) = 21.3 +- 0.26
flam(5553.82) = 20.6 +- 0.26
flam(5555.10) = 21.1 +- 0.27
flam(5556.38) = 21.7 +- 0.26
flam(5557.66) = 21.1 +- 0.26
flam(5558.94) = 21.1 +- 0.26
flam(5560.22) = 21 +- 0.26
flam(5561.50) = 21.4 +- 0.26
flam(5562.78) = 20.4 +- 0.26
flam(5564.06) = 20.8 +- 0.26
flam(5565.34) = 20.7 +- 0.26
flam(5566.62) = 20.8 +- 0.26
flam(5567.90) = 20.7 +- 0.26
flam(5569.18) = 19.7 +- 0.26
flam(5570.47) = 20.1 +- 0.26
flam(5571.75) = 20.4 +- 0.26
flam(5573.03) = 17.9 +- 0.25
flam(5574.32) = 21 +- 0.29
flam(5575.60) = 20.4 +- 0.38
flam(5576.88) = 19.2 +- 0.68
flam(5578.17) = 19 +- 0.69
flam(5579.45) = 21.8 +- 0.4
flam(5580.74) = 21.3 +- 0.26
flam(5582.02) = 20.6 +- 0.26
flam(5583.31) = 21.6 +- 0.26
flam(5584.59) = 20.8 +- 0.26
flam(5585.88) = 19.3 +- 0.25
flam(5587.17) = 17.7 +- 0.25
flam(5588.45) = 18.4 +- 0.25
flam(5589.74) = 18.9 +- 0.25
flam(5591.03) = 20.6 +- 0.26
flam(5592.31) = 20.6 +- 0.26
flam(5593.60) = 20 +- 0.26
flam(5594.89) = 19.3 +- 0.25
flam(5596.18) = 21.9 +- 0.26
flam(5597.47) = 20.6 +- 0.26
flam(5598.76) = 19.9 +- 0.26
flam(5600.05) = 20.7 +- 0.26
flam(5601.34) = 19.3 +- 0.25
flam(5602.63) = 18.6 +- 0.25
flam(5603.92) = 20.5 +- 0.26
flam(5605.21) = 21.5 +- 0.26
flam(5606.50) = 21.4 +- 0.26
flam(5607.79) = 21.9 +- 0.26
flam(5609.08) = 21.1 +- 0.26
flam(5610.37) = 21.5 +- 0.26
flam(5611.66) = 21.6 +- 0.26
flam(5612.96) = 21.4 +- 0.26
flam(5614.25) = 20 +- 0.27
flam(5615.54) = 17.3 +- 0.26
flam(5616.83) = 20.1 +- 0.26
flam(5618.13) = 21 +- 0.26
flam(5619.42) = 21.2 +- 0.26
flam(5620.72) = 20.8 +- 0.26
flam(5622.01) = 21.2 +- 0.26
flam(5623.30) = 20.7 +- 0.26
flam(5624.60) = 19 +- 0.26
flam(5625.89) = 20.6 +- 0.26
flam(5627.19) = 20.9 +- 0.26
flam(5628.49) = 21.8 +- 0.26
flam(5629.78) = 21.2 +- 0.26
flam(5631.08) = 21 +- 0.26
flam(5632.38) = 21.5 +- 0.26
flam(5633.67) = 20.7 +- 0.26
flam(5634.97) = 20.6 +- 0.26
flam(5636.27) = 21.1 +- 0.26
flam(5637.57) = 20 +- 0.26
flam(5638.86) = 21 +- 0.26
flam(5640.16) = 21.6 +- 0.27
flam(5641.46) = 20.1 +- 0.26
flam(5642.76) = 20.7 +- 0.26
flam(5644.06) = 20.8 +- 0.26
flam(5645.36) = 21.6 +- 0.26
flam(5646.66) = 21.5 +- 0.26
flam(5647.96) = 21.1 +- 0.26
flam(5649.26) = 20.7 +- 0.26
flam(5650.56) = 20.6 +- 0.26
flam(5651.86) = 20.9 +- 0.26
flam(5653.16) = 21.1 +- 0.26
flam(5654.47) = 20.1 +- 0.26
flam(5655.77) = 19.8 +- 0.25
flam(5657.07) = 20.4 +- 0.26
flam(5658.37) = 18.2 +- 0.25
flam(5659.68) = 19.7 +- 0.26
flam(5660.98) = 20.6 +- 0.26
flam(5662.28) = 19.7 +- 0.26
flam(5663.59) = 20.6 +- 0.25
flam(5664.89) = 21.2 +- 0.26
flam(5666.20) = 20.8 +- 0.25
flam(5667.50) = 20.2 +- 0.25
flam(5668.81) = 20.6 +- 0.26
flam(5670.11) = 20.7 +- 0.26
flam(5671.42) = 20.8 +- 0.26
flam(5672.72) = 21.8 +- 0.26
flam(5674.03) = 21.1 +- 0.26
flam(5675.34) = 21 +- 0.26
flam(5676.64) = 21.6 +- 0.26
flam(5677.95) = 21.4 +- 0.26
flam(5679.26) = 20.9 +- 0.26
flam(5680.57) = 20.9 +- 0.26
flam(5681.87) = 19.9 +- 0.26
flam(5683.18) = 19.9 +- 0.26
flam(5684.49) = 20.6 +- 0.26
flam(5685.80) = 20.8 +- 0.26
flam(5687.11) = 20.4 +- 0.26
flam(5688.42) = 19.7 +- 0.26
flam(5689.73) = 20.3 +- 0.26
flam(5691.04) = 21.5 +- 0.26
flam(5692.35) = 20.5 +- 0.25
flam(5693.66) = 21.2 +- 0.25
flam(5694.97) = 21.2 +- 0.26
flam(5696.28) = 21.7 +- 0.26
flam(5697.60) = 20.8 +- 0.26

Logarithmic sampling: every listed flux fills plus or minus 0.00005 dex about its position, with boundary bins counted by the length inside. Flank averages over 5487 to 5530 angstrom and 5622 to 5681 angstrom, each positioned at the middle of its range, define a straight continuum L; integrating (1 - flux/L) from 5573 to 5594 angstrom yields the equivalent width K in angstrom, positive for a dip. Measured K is 0.8 angstrom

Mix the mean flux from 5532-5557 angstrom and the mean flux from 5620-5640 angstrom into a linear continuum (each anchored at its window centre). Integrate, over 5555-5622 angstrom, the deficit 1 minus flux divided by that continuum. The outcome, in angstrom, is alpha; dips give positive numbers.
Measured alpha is 1.96 angstrom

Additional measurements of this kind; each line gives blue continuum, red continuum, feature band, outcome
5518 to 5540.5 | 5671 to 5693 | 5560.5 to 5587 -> 0.8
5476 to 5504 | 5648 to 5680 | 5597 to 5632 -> 0.1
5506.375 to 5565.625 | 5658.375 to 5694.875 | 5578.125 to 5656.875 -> 0.9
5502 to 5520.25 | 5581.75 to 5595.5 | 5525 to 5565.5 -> -1.1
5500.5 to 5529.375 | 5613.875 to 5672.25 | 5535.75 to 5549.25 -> -0.3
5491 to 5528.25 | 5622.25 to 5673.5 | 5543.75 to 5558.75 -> -0.3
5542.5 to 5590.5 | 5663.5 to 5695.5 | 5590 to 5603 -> 0.3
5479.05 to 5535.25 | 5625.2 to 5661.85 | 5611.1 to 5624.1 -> 0.2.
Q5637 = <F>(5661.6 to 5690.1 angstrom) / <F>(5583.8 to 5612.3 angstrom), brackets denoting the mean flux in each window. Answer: 1.02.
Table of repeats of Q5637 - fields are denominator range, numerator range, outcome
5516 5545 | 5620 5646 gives 0.99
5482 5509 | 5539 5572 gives 1.00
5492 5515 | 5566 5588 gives 0.96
